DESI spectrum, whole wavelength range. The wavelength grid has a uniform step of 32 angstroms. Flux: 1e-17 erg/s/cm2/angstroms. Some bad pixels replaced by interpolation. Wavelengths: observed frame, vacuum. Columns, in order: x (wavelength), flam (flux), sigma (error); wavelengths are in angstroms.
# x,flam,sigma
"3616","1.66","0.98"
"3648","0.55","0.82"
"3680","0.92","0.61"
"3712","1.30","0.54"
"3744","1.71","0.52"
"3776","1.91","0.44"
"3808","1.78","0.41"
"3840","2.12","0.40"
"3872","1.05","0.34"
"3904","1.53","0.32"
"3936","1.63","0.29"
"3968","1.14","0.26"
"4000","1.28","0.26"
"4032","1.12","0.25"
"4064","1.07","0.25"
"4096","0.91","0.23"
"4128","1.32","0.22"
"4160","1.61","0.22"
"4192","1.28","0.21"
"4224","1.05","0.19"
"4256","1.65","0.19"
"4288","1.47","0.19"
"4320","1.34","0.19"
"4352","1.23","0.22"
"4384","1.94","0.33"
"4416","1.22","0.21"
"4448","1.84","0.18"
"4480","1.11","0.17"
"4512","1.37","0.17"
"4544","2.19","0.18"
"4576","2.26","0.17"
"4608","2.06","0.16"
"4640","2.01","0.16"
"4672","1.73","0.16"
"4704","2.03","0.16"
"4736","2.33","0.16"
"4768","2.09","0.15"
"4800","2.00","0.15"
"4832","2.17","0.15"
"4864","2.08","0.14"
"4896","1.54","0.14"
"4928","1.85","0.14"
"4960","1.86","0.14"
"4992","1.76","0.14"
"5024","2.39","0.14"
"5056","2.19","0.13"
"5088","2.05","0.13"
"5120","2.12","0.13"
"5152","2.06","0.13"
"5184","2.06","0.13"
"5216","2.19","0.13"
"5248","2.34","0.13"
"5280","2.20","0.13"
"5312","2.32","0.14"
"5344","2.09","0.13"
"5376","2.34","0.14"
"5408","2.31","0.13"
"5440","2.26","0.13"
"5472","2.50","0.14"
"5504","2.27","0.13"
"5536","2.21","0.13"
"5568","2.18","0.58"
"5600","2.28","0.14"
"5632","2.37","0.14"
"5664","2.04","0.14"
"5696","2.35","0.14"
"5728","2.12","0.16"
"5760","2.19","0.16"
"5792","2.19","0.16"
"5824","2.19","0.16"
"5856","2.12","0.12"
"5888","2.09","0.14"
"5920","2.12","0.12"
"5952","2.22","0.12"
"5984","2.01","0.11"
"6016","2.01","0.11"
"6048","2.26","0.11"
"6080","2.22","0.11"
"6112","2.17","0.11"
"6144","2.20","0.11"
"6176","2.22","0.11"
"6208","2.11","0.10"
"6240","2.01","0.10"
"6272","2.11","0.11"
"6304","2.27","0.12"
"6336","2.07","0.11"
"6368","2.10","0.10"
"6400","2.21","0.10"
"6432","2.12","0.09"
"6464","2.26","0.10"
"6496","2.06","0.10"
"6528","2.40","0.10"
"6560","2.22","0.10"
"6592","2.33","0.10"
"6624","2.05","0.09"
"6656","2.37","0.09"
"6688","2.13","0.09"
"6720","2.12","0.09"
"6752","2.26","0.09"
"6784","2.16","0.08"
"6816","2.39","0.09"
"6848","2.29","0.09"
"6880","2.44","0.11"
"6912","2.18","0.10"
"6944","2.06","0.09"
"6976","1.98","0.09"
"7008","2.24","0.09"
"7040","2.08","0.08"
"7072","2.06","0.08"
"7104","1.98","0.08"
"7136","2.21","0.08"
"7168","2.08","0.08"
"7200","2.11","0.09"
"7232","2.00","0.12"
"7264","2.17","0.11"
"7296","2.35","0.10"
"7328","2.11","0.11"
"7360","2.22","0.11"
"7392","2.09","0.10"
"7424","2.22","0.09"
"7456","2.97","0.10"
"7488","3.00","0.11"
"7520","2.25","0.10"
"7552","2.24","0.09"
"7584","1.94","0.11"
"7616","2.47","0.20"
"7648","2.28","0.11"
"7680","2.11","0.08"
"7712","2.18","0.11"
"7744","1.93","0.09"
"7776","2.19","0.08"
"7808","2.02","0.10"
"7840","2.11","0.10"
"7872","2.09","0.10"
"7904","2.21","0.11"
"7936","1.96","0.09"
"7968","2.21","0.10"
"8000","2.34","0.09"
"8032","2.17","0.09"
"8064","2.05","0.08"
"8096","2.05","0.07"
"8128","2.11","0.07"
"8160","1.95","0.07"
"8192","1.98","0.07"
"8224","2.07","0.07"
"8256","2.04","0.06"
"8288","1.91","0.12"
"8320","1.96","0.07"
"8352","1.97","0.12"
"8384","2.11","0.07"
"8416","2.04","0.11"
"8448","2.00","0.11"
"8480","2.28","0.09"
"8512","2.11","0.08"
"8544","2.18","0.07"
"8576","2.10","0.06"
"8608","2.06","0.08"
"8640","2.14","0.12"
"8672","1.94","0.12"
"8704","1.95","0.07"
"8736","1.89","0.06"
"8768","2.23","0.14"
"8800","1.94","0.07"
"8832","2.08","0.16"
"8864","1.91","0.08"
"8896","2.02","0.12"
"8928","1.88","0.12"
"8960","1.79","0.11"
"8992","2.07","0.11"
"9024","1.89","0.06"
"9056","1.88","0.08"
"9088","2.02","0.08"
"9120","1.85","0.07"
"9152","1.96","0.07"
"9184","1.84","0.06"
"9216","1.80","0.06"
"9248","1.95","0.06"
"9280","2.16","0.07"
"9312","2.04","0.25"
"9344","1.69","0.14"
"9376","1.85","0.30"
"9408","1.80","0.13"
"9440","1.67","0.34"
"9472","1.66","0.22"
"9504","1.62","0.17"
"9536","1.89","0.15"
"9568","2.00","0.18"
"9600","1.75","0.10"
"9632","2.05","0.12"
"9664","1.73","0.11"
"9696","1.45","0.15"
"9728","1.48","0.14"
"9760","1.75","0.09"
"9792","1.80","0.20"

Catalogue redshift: 0.138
